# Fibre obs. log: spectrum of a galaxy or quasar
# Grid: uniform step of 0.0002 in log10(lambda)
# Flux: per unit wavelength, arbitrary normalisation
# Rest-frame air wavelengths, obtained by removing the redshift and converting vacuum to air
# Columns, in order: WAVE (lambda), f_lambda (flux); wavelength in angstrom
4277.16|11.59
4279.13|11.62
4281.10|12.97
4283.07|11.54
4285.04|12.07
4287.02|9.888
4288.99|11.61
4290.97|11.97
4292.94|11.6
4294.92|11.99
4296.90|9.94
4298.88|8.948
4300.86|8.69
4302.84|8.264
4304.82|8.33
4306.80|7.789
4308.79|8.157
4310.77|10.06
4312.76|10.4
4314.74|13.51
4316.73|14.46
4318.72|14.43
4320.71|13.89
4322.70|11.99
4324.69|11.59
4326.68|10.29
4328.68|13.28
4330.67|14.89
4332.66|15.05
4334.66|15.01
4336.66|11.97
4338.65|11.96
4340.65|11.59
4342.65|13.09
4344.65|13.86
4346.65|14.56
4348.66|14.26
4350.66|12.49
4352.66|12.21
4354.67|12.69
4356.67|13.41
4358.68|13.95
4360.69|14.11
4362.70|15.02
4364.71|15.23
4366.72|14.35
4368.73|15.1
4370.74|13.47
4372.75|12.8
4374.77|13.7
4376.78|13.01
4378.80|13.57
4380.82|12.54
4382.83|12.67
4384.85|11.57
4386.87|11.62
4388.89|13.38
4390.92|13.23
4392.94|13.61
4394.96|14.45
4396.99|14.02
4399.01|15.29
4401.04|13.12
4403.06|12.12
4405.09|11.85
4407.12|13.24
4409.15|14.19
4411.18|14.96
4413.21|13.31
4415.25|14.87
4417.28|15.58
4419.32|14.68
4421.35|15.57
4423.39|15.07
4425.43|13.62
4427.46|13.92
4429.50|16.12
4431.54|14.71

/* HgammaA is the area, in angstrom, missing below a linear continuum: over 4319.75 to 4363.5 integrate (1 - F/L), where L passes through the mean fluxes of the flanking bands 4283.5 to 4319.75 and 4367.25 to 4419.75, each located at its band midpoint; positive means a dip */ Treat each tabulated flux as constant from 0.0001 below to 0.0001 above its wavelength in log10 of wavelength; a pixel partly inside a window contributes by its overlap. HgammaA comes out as -4.77 angstrom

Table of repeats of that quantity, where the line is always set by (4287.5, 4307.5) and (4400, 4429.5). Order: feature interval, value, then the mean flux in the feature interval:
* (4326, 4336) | -2.3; 13.7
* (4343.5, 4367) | -3.6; 13.8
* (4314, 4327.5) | -2.7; 12.9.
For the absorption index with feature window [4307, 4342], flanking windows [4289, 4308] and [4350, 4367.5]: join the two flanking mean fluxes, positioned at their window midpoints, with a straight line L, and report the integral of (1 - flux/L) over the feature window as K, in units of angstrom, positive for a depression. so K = -2.72 angstrom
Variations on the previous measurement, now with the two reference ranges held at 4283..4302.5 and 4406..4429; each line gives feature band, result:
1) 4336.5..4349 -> -0.84 angstrom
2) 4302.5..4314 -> 2.28 angstrom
